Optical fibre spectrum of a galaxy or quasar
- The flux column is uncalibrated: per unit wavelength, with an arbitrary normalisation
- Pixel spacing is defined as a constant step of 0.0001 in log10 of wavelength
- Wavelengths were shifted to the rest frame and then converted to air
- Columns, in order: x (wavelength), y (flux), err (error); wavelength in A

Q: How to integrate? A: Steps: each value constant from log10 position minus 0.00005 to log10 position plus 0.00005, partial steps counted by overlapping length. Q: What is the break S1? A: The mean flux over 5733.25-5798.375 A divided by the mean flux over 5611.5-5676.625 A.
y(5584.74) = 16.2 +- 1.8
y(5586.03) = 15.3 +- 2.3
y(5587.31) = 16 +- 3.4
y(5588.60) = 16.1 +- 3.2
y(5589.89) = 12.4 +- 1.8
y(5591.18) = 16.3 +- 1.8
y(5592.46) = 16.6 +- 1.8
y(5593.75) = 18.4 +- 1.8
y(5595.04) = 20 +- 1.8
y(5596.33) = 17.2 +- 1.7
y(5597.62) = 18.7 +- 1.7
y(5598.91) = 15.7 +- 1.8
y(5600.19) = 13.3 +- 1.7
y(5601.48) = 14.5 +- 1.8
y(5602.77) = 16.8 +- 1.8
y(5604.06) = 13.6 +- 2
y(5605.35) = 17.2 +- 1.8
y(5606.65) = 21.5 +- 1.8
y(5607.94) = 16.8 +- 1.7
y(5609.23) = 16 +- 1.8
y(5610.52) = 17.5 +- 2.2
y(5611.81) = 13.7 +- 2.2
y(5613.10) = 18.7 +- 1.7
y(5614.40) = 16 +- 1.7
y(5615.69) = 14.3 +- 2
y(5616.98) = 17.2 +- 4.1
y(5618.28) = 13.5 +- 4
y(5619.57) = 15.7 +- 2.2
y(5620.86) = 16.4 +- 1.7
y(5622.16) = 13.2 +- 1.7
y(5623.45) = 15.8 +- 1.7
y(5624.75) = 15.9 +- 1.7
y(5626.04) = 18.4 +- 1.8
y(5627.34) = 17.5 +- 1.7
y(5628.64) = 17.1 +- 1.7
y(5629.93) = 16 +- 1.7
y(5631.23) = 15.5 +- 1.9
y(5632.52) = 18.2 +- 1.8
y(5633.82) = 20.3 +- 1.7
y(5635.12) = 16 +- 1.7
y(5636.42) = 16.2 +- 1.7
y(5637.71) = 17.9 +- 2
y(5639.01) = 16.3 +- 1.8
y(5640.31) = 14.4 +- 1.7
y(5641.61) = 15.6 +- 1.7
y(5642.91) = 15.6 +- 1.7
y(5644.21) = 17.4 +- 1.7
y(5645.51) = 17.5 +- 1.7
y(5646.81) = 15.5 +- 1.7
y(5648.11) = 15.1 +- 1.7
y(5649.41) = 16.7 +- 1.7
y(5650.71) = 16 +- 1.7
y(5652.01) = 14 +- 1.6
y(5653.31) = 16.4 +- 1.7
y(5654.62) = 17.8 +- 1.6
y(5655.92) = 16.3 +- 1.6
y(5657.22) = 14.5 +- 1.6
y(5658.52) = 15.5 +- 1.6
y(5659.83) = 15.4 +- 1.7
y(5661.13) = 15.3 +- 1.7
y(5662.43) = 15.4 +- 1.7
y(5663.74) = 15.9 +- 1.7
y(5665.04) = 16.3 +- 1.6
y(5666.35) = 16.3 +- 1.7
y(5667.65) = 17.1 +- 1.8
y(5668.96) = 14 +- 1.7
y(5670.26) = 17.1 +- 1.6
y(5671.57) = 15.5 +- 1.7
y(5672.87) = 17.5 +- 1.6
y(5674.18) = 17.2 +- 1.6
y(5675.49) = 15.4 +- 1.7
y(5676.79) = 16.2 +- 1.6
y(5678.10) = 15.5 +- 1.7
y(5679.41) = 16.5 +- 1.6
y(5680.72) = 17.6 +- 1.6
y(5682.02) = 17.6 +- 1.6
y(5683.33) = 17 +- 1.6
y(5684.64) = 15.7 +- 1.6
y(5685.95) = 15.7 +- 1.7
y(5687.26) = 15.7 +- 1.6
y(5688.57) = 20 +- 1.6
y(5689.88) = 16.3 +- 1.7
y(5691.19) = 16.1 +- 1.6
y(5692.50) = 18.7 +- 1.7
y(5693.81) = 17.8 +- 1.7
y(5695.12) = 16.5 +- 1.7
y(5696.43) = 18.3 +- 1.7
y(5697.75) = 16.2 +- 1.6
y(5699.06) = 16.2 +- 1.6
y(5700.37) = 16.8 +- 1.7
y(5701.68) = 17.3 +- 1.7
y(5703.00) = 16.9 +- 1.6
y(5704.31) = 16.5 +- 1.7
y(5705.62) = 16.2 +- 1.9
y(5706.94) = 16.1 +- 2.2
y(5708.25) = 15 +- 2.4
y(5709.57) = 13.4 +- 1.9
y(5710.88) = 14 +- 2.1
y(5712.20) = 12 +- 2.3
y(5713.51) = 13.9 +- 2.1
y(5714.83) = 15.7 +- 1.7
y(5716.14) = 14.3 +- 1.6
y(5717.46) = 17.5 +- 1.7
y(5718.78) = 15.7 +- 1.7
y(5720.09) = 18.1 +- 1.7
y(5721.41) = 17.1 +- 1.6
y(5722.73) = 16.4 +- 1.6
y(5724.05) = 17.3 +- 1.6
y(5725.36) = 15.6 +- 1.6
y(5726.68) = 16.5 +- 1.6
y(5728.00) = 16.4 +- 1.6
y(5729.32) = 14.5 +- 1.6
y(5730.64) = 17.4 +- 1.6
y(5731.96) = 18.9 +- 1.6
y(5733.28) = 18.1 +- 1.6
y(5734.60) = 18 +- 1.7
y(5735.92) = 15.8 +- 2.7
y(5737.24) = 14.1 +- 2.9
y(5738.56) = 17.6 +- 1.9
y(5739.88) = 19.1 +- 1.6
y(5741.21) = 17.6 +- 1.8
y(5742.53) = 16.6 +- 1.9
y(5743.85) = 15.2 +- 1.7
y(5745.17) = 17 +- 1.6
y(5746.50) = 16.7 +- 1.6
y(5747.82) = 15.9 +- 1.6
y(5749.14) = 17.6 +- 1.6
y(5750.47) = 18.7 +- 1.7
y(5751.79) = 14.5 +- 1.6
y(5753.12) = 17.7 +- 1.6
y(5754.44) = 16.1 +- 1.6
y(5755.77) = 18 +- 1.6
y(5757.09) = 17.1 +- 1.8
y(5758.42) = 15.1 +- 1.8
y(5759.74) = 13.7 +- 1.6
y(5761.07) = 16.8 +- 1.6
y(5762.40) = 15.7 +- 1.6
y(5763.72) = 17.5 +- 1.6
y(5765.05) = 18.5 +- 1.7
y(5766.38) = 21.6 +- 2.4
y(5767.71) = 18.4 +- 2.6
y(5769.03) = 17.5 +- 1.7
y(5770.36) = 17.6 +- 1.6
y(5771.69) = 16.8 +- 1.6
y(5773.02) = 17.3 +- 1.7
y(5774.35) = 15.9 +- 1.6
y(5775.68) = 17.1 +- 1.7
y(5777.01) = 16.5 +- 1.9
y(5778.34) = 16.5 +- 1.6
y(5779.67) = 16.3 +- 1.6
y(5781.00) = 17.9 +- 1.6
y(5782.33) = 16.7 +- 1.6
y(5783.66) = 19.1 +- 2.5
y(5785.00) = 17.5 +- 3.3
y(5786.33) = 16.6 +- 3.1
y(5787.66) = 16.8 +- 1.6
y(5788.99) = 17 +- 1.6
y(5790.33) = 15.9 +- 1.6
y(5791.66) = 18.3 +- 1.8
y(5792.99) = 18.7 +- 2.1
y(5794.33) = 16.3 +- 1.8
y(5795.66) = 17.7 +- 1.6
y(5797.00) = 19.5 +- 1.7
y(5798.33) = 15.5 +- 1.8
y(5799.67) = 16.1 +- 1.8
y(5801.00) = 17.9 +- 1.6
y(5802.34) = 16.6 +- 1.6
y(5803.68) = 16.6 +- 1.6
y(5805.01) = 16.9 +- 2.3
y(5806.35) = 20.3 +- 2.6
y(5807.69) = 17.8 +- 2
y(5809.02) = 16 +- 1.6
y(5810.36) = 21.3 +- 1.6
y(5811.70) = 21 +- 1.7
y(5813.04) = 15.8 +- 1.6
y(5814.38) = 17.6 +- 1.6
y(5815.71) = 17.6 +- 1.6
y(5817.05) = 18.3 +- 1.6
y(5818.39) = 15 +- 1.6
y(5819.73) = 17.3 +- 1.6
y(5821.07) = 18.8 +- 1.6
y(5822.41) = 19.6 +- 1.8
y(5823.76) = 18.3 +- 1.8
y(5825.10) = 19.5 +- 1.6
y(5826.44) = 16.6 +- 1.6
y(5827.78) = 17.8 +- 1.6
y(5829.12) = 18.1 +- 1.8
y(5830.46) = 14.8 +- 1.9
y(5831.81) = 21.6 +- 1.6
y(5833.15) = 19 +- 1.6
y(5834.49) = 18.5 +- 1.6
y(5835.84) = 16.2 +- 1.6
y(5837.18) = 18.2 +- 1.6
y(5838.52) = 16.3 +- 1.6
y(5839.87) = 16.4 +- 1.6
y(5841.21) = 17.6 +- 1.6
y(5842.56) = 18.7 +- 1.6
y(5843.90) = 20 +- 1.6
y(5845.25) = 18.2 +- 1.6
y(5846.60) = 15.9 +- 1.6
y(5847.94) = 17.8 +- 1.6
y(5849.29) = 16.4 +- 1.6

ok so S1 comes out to 1.06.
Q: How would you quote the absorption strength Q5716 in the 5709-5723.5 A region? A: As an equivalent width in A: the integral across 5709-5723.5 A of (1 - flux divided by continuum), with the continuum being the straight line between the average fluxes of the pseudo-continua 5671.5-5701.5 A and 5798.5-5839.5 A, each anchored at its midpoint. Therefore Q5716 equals 1.5 A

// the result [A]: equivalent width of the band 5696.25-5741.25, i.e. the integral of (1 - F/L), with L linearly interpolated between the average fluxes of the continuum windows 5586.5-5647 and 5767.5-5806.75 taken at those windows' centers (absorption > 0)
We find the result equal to 1.7 A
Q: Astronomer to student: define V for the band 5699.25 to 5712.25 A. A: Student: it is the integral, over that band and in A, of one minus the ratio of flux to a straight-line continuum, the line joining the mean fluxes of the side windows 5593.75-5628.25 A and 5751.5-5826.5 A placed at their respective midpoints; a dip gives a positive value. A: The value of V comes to 1.0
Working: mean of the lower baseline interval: 16.4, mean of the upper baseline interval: 17.4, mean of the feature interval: 15.6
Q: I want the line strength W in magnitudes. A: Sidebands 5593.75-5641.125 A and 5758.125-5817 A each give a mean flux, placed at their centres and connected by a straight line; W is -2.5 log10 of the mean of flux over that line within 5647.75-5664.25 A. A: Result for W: 0.07 mag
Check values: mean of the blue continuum 16.5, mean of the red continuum 17.4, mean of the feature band 15.7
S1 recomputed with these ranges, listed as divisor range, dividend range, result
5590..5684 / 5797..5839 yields 1.09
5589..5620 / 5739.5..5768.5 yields 1.04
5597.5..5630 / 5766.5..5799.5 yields 1.07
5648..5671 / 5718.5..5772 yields 1.07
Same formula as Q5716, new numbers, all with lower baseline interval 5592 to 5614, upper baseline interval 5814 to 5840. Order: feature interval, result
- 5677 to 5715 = 2.2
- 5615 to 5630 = 0.9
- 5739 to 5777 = 1.0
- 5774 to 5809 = 0.9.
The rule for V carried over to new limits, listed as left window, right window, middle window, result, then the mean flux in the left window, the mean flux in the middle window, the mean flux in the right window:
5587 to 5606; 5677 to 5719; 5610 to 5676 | 0.2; 16.2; 16.2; 16.2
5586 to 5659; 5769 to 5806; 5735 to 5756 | 0.2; 16.3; 16.7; 17.1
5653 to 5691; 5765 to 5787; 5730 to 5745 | -0.1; 16.3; 17.1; 17.5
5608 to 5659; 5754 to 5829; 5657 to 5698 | 0.2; 16.2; 16.5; 17.4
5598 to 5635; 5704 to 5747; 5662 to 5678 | 0.1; 16.3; 16.1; 16.2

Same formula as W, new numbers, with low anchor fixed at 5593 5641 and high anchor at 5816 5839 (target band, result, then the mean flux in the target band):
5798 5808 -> 0.03 mag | 17.2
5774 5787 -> 0.03 mag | 17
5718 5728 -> 0.03 mag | 16.7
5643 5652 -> 0.04 mag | 16.2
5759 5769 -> 0.00 mag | 17.5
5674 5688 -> 0.04 mag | 16.4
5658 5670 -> 0.07 mag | 15.7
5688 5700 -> -0.02 mag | 17.3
